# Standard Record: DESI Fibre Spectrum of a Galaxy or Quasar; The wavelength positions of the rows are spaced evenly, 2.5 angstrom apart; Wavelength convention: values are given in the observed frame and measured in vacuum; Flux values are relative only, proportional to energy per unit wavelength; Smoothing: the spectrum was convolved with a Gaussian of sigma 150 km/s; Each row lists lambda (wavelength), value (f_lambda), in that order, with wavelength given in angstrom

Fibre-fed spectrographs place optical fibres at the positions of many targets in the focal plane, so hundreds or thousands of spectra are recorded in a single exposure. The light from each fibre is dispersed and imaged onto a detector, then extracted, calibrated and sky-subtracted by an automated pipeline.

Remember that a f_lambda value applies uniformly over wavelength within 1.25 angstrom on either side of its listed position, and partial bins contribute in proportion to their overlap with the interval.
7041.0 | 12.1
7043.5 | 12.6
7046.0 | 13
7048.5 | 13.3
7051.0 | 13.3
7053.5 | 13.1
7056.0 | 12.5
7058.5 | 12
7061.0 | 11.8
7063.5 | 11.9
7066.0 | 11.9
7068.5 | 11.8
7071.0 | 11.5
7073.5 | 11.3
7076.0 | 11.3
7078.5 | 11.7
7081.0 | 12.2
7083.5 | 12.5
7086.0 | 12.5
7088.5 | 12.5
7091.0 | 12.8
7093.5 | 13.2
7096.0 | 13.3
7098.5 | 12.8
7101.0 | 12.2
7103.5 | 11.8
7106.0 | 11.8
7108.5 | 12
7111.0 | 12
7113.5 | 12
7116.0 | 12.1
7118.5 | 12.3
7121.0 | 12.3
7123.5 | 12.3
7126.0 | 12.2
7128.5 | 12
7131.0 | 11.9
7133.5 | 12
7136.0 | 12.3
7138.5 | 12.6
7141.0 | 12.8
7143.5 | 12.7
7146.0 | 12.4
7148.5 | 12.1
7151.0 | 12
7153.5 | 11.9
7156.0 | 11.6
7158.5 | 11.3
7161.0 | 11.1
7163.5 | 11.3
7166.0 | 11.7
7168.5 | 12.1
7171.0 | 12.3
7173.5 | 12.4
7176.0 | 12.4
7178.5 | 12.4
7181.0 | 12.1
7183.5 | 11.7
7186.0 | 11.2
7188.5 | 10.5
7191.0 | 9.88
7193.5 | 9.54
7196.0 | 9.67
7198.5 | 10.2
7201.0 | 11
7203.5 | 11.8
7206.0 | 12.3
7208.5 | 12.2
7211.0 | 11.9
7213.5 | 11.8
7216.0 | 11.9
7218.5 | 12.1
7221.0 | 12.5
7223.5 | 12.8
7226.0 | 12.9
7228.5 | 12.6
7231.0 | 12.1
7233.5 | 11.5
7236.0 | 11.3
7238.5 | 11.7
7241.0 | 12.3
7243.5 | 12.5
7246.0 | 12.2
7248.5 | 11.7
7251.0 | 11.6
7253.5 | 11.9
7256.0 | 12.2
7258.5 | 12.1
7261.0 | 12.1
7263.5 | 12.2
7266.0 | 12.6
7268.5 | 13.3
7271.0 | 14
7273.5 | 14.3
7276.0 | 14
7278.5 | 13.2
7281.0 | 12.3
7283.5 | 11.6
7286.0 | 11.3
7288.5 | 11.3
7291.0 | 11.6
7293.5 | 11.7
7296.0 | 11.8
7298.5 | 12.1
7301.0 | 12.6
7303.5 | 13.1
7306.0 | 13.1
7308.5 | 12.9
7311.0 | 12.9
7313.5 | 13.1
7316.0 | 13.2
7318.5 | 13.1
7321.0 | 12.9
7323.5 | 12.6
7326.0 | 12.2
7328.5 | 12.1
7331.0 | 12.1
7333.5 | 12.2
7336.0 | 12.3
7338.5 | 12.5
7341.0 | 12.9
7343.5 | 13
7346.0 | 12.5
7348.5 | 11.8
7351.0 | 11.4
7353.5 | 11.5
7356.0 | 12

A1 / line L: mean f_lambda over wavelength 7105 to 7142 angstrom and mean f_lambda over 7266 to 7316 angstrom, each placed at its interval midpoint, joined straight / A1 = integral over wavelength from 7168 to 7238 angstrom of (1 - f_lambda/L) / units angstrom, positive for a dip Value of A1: 4.1 angstrom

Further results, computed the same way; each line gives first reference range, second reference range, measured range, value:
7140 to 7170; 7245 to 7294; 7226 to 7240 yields 0.3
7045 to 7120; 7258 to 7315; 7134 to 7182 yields 1.2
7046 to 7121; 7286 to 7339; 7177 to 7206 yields 3.2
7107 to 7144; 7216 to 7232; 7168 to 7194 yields 1.7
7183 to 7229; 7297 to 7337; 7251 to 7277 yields -1.5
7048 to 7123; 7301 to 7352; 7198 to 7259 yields 2.3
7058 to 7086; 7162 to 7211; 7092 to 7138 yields -2.3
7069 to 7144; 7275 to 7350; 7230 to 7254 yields 1.0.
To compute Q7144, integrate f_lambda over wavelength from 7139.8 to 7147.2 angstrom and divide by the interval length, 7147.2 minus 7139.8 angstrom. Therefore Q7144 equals 12.6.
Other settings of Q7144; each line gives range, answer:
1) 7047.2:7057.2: 13.1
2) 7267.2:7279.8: 13.7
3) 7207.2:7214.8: 12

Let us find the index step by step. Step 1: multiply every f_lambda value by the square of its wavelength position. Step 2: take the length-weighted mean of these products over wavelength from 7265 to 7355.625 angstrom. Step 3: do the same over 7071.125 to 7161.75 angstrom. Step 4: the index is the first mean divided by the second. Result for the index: 1.09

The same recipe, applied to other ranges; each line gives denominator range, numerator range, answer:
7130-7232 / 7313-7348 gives 1.11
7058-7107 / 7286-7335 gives 1.09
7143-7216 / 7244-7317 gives 1.11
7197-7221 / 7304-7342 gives 1.12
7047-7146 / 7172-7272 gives 1.00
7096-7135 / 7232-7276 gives 1.06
